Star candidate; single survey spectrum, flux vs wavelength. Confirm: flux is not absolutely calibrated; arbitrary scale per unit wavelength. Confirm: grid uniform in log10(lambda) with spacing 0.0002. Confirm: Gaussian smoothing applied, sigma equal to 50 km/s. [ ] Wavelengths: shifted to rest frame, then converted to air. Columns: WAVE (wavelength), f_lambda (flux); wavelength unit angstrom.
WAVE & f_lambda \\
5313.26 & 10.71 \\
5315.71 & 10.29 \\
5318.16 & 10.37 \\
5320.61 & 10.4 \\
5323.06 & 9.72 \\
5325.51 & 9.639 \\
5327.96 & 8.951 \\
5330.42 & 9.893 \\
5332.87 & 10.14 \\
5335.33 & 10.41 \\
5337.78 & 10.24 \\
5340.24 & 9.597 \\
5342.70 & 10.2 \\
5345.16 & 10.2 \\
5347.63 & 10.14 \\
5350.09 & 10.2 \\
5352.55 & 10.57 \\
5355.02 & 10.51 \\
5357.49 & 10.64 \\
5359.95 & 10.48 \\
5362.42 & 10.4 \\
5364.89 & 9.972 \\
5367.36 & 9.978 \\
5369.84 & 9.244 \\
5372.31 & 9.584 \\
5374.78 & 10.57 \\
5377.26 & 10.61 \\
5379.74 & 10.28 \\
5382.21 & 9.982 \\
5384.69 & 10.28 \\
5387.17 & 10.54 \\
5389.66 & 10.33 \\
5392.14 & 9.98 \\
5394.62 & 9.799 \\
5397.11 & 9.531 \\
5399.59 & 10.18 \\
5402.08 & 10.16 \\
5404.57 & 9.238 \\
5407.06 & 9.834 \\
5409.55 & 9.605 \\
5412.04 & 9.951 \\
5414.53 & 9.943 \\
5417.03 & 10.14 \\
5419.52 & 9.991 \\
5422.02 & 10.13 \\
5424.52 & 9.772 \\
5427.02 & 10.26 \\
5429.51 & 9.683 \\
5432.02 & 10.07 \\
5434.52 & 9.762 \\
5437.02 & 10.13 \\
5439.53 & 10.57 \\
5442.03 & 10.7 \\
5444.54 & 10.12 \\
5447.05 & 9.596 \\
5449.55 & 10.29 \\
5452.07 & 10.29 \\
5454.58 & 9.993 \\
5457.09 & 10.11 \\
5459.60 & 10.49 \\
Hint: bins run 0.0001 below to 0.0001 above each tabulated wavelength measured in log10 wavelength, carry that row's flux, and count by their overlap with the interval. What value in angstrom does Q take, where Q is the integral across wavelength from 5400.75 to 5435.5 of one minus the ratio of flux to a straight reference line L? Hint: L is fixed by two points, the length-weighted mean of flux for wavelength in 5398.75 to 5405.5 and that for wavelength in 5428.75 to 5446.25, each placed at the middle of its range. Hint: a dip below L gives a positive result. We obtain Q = 0.32 angstrom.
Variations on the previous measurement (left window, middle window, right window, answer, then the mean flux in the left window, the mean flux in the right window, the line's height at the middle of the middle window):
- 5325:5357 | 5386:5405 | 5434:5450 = 0.3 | 10.1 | 10.2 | 10.1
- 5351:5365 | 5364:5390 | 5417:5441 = 0.6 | 10.5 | 10.1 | 10.4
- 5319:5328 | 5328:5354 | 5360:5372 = -0.7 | 9.81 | 9.93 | 9.86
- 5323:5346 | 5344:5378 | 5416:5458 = -0.9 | 9.91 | 10.1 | 9.96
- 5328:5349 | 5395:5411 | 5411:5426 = 0.4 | 10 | 9.99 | 10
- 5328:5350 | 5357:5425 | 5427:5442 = 0.3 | 10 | 10.1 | 10.1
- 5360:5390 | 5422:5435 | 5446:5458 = 0.2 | 10.2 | 10.1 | 10.1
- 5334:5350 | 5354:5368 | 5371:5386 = -0.2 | 10.1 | 10.2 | 10.2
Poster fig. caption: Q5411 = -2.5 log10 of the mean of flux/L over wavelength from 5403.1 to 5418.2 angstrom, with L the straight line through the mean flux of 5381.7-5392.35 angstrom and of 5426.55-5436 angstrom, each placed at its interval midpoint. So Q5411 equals 0.032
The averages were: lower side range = 10.3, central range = 9.79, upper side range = 9.93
